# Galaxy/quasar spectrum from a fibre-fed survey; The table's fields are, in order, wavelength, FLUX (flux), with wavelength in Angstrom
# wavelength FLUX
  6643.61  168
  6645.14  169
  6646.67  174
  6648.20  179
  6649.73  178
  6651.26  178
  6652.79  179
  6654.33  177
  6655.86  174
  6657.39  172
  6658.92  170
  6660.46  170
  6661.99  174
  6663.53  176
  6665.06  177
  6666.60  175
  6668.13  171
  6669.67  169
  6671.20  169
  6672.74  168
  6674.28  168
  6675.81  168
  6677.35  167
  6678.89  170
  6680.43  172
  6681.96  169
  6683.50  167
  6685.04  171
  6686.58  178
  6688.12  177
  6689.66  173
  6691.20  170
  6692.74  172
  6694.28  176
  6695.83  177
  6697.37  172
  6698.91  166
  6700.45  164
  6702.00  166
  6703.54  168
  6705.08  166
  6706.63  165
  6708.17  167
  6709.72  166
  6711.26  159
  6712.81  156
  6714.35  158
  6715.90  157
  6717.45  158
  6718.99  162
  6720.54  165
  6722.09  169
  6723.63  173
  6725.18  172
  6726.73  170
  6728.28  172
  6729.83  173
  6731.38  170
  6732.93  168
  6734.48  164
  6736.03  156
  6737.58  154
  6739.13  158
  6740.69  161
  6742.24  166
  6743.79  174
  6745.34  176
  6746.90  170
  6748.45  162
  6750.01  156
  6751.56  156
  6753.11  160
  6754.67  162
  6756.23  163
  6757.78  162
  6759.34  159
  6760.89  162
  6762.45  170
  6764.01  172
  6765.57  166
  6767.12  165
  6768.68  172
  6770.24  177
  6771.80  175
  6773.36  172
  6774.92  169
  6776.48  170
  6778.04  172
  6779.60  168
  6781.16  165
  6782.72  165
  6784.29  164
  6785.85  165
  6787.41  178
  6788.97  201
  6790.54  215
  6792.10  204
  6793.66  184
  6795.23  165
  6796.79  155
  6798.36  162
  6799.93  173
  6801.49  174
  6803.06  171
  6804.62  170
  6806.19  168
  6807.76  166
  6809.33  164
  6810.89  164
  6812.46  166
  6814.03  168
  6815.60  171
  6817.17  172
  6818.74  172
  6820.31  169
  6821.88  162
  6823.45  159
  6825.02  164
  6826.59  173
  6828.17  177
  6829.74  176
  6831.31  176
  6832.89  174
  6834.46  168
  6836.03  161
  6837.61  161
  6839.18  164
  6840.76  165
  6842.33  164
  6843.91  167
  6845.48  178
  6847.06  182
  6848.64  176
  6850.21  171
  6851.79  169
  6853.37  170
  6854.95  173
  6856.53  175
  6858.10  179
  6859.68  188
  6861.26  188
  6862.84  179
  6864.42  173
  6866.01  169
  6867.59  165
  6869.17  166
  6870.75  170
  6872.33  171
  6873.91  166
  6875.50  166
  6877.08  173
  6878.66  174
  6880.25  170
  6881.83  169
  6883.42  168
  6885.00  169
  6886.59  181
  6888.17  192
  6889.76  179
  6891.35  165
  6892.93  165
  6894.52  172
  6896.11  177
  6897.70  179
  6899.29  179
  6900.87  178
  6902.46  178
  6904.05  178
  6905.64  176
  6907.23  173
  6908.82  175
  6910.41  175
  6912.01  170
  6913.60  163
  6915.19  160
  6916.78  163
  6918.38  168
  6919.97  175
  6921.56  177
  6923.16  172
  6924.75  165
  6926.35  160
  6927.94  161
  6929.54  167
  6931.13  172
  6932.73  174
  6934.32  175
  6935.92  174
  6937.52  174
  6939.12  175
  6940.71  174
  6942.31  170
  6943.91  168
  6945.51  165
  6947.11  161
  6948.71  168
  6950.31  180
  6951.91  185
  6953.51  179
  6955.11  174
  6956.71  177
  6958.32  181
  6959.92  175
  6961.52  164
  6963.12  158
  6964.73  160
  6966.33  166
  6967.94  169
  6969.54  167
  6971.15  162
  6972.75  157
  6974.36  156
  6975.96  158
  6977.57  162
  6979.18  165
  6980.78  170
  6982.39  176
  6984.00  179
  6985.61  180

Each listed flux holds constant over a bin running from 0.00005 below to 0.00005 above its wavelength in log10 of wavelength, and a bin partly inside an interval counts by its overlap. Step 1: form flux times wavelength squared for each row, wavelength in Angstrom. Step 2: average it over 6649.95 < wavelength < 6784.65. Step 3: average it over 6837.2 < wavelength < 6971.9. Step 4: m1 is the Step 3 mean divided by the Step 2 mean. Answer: 1.1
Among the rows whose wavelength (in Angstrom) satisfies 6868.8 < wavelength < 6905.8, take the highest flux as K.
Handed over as 192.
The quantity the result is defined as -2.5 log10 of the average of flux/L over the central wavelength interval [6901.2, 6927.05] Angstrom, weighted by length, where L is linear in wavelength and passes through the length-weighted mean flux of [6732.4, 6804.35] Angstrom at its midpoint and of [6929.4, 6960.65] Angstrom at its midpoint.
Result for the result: 0.01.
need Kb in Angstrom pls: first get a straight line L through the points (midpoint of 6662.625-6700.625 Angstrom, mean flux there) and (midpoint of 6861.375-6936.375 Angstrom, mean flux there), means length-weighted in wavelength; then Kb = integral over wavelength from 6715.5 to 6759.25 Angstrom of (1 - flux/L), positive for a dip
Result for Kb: 1.8 Angstrom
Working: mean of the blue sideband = 171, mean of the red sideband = 172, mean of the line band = 165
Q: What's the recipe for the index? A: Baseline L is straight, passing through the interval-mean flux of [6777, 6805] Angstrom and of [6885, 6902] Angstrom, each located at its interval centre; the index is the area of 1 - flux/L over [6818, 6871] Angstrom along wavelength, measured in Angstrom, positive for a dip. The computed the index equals 1.4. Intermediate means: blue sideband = 175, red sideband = 176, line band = 171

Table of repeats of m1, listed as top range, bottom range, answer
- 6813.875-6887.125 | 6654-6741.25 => 1.06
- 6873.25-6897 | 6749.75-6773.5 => 1.08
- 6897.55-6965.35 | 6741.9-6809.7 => 1.05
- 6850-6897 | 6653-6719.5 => 1.08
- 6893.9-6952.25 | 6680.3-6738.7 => 1.09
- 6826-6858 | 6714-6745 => 1.07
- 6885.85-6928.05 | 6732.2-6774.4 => 1.09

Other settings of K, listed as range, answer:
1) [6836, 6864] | 188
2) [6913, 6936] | 177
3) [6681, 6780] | 178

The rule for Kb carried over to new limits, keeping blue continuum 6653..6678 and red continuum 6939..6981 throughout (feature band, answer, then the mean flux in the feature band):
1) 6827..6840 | 0.0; 170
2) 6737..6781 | 1.2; 166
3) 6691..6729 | 1.0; 167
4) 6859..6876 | -0.3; 173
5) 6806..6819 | 0.2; 168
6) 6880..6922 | -1.0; 173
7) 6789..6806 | -0.8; 178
